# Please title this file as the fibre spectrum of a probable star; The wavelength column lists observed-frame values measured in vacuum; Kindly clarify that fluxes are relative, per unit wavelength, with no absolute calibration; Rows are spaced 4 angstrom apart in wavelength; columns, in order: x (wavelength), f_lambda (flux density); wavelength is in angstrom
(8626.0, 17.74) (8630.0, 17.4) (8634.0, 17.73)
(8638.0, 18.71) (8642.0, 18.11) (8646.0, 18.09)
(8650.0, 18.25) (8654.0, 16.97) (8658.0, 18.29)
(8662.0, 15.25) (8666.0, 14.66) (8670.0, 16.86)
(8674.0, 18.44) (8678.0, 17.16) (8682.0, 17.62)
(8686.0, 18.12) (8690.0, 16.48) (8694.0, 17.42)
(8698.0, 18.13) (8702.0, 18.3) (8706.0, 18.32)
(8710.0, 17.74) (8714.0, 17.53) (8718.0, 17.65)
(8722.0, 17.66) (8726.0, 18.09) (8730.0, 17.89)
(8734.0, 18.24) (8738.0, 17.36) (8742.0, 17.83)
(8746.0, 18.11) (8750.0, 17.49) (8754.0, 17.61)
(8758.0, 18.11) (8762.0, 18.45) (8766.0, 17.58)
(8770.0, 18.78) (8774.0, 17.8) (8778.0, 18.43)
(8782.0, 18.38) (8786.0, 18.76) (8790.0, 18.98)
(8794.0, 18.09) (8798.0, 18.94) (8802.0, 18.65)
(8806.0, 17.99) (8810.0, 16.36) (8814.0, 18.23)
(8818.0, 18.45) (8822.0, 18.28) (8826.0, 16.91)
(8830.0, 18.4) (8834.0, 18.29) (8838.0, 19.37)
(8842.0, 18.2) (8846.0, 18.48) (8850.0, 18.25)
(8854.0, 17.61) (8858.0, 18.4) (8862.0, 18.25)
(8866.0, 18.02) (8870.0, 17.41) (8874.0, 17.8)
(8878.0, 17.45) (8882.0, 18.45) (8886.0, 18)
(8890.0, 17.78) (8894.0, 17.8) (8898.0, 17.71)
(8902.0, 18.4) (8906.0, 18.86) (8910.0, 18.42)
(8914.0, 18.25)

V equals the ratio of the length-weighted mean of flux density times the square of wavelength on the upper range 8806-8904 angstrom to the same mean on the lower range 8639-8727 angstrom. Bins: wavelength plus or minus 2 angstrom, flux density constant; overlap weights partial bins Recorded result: 1.07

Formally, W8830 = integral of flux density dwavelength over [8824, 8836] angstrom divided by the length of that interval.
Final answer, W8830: 17.9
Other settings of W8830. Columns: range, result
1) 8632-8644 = 18.2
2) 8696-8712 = 18.1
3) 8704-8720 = 17.8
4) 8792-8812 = 18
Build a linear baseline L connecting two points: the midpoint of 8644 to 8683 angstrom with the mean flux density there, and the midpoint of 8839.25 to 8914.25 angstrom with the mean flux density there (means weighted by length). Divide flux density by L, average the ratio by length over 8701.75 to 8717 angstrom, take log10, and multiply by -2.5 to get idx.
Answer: -0.03 mag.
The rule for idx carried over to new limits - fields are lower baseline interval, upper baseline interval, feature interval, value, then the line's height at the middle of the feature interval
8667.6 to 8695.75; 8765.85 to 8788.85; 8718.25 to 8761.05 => 0.01 mag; 18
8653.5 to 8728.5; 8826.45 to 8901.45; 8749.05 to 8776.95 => -0.02 mag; 17.7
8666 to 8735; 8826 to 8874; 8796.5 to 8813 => 0.00 mag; 18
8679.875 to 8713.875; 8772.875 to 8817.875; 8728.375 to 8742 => 0.01 mag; 17.9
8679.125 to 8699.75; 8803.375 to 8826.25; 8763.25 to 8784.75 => -0.03 mag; 17.7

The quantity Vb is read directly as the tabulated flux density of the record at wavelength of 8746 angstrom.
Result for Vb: 18.11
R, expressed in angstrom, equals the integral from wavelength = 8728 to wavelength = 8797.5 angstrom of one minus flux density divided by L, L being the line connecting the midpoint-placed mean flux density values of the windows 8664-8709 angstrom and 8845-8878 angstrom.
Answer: -1.8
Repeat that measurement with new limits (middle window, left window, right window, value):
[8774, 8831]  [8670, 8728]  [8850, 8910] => -0.93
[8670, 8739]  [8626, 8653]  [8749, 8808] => 1.41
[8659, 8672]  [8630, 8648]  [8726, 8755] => 1.60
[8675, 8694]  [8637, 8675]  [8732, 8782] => 0.09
